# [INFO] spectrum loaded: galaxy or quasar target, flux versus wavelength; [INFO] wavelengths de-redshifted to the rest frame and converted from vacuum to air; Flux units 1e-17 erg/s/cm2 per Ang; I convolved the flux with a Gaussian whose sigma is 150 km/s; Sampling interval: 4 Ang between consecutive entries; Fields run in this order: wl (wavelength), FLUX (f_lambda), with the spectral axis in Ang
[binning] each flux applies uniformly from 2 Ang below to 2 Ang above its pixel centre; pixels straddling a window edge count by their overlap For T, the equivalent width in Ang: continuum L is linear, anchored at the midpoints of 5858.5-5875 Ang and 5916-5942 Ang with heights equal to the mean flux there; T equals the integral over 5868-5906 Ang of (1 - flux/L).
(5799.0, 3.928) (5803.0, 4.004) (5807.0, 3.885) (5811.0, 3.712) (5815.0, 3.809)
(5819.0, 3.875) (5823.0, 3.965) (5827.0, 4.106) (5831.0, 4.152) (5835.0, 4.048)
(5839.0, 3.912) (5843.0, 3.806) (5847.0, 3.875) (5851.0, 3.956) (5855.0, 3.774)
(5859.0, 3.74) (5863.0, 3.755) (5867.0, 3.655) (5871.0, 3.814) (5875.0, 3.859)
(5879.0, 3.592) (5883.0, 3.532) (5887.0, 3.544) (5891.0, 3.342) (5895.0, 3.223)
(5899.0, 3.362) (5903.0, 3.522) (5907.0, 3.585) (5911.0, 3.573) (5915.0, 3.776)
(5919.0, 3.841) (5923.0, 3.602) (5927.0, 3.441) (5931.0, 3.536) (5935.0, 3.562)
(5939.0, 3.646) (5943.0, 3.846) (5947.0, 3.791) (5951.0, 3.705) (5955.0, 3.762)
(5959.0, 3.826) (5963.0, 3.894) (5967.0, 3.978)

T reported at 1.8 Ang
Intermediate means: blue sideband 3.76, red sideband 3.62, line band 3.54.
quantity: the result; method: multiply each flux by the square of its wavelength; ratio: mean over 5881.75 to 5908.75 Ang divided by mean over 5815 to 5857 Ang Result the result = 0.9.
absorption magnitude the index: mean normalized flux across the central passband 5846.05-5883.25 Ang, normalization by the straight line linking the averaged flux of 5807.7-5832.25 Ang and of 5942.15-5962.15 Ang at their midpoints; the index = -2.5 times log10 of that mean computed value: 0.03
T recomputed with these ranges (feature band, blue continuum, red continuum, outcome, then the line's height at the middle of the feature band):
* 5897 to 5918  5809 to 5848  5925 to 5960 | 1.0 Ang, 3.75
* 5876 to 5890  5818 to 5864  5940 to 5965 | 1.1 Ang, 3.87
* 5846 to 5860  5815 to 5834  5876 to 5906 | -0.3 Ang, 3.77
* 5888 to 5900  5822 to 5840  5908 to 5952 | 1.5 Ang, 3.8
